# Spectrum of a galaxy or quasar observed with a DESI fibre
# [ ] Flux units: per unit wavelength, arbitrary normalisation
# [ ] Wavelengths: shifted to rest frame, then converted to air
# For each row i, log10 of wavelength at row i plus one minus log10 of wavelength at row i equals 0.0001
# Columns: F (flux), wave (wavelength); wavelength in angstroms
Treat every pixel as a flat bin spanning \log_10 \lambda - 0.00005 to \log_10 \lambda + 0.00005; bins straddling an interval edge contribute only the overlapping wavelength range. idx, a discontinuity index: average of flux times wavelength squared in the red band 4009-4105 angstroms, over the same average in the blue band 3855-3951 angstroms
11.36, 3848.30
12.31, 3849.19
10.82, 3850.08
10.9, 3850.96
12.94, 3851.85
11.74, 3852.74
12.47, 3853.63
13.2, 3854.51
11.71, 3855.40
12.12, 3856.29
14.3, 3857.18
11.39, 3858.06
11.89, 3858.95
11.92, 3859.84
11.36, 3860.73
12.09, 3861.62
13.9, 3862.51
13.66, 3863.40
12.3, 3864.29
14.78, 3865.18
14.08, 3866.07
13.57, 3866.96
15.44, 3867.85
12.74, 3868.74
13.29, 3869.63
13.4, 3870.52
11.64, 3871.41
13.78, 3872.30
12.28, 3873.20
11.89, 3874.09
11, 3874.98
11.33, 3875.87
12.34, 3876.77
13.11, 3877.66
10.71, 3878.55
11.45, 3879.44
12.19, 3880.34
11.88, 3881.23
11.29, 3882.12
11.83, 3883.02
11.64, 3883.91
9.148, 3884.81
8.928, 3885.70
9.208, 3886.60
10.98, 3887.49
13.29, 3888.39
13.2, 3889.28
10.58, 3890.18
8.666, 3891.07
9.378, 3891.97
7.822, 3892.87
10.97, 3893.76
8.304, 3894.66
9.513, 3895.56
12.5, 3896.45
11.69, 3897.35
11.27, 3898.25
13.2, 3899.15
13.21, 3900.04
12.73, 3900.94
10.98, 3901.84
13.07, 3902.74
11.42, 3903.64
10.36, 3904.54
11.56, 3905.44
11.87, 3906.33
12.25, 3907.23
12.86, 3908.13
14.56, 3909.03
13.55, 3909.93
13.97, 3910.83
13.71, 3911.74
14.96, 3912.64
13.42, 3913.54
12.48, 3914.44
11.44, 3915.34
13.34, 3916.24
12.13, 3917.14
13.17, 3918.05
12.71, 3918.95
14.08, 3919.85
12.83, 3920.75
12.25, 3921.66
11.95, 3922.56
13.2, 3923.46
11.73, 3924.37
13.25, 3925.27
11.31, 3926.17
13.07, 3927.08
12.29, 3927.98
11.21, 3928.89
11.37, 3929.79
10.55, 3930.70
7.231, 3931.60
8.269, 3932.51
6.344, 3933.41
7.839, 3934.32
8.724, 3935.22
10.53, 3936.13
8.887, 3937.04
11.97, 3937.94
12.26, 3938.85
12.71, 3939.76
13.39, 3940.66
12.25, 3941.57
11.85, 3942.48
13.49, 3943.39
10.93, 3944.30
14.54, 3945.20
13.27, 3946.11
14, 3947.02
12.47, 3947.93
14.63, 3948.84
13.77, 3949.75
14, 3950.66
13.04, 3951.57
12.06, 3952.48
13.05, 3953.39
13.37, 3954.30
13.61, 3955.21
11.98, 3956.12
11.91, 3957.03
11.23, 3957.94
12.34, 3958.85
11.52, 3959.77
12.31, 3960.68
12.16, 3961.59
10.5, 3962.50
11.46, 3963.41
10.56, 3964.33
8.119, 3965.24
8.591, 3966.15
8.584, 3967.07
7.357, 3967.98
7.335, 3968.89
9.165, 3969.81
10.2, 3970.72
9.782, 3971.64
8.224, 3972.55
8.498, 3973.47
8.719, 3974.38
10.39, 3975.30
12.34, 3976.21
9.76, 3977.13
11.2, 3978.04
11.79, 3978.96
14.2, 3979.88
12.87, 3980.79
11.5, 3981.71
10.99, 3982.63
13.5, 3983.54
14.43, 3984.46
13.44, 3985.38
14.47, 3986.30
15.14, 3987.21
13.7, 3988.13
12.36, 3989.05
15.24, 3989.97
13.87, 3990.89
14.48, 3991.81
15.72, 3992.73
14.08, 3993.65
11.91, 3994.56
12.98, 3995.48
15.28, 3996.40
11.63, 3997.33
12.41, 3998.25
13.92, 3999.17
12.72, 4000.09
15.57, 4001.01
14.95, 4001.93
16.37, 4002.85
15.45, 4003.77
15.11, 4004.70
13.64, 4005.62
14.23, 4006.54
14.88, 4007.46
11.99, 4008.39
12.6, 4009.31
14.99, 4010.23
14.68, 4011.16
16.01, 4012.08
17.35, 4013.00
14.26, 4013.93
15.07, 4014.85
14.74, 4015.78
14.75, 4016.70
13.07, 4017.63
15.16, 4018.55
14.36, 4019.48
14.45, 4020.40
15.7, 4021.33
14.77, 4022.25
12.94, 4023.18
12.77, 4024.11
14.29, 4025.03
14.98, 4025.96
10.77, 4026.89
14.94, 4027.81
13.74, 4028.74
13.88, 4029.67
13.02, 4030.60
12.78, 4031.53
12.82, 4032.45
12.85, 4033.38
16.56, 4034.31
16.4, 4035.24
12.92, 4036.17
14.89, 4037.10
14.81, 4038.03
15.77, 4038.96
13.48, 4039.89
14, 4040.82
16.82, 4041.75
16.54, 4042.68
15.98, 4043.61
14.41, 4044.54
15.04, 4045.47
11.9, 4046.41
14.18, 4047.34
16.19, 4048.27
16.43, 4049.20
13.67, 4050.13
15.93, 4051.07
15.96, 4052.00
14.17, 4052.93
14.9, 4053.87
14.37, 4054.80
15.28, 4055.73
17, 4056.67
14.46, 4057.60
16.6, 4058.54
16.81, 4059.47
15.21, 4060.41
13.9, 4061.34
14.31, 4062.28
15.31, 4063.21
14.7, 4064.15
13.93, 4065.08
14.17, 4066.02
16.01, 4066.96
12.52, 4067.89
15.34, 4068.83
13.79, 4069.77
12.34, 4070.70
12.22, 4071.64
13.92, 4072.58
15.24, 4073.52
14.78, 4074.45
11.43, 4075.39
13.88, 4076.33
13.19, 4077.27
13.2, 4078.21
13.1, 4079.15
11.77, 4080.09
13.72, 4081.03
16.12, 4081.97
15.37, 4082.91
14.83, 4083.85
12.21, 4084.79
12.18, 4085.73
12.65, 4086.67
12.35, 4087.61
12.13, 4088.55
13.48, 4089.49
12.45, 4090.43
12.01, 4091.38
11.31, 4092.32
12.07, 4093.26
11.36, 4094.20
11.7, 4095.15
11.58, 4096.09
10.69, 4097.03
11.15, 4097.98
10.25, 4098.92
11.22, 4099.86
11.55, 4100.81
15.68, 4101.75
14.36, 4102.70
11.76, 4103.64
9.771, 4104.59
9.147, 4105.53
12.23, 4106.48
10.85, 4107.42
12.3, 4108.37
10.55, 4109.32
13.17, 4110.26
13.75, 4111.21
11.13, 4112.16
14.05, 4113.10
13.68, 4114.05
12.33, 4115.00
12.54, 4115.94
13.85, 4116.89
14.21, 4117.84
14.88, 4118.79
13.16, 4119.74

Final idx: 1.26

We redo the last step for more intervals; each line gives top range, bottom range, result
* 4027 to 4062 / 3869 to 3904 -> 1.40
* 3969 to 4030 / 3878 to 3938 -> 1.22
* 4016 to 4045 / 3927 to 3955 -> 1.28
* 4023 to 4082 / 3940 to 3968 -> 1.25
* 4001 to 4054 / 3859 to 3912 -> 1.31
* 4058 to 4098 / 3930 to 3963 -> 1.22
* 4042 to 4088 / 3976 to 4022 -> 1.07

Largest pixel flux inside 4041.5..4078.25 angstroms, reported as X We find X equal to 17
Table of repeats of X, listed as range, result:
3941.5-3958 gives 14.63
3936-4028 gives 17.35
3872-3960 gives 14.96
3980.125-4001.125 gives 15.72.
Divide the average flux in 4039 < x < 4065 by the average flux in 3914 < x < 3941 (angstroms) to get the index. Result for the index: 1.32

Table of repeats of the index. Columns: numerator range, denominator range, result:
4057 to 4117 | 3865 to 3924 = 1.08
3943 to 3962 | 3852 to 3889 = 1.05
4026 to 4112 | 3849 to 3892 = 1.13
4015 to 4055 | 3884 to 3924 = 1.22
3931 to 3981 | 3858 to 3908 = 0.94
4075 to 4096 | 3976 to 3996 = 0.97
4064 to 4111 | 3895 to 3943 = 1.07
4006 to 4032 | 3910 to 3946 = 1.20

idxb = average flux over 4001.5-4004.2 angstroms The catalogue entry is 15.6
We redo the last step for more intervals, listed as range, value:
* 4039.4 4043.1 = 15.2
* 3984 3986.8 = 14.1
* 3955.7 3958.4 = 11.7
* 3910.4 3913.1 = 14.2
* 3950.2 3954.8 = 13.1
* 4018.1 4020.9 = 14.7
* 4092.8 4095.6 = 11.7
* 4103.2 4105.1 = 10.7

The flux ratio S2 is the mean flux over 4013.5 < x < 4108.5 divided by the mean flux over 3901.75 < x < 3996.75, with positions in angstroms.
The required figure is 1.1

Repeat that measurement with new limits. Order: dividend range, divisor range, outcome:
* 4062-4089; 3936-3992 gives 1.15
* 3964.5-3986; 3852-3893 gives 0.88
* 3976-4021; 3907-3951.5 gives 1.14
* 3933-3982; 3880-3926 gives 0.95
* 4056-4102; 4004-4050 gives 0.93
